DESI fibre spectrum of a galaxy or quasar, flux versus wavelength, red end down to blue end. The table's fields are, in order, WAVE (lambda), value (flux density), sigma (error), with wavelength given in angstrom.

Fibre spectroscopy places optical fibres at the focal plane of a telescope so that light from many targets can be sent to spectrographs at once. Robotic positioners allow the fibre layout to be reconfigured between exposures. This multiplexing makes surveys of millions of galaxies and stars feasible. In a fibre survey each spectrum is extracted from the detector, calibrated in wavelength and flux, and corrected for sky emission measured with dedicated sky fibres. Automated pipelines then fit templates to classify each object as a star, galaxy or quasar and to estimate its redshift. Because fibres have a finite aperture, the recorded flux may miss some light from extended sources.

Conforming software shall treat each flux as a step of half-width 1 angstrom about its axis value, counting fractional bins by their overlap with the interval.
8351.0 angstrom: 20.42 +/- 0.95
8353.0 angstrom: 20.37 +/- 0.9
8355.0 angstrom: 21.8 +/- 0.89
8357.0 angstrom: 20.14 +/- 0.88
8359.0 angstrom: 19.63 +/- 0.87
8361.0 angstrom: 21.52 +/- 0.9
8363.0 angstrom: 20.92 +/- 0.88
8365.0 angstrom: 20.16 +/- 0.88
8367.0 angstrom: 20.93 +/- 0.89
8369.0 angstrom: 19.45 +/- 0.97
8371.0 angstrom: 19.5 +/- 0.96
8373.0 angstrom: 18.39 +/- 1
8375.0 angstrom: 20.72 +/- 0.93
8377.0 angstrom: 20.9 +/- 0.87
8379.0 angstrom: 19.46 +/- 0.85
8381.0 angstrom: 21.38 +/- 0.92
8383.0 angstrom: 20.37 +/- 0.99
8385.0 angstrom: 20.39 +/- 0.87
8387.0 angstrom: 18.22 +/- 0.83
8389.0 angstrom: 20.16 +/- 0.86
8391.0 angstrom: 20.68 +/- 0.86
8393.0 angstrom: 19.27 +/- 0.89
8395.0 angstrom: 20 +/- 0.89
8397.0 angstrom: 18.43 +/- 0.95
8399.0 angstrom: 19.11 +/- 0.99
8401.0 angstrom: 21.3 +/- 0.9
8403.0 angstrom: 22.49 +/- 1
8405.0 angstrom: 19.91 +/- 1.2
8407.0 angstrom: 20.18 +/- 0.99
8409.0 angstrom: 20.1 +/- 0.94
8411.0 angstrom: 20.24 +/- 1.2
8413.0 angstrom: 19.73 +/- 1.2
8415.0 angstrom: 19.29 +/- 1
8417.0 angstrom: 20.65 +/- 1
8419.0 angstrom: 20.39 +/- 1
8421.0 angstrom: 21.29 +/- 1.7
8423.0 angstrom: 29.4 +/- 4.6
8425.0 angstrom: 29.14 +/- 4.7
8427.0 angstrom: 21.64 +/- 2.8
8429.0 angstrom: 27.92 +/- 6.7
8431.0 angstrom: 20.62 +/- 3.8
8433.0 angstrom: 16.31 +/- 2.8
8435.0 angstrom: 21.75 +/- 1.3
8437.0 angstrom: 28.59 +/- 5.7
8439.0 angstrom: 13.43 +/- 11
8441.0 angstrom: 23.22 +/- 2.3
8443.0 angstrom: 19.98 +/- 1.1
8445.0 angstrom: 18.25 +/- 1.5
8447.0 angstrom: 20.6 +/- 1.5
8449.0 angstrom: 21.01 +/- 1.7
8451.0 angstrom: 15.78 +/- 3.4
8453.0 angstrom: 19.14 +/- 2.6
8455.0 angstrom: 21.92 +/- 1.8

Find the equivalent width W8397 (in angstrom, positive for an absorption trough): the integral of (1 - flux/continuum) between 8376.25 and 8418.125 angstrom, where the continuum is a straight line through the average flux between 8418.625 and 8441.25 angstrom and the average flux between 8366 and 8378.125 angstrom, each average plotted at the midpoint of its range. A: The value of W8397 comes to 2.2 angstrom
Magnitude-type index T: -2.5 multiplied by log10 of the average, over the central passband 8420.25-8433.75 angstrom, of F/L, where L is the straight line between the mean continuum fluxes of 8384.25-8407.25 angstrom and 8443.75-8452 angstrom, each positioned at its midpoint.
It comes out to -0.23 mag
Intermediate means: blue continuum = 20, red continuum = 18.9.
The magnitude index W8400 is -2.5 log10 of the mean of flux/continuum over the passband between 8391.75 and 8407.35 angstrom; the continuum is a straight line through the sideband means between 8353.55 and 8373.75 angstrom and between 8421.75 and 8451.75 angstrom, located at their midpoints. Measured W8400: 0.05 mag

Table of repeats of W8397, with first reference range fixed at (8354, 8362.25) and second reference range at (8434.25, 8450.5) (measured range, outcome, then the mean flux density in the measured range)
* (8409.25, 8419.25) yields 0.3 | 20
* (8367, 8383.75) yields 0.6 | 20.1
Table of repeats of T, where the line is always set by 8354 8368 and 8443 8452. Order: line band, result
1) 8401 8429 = -0.13 mag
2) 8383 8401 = 0.02 mag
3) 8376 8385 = -0.01 mag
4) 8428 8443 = -0.12 mag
